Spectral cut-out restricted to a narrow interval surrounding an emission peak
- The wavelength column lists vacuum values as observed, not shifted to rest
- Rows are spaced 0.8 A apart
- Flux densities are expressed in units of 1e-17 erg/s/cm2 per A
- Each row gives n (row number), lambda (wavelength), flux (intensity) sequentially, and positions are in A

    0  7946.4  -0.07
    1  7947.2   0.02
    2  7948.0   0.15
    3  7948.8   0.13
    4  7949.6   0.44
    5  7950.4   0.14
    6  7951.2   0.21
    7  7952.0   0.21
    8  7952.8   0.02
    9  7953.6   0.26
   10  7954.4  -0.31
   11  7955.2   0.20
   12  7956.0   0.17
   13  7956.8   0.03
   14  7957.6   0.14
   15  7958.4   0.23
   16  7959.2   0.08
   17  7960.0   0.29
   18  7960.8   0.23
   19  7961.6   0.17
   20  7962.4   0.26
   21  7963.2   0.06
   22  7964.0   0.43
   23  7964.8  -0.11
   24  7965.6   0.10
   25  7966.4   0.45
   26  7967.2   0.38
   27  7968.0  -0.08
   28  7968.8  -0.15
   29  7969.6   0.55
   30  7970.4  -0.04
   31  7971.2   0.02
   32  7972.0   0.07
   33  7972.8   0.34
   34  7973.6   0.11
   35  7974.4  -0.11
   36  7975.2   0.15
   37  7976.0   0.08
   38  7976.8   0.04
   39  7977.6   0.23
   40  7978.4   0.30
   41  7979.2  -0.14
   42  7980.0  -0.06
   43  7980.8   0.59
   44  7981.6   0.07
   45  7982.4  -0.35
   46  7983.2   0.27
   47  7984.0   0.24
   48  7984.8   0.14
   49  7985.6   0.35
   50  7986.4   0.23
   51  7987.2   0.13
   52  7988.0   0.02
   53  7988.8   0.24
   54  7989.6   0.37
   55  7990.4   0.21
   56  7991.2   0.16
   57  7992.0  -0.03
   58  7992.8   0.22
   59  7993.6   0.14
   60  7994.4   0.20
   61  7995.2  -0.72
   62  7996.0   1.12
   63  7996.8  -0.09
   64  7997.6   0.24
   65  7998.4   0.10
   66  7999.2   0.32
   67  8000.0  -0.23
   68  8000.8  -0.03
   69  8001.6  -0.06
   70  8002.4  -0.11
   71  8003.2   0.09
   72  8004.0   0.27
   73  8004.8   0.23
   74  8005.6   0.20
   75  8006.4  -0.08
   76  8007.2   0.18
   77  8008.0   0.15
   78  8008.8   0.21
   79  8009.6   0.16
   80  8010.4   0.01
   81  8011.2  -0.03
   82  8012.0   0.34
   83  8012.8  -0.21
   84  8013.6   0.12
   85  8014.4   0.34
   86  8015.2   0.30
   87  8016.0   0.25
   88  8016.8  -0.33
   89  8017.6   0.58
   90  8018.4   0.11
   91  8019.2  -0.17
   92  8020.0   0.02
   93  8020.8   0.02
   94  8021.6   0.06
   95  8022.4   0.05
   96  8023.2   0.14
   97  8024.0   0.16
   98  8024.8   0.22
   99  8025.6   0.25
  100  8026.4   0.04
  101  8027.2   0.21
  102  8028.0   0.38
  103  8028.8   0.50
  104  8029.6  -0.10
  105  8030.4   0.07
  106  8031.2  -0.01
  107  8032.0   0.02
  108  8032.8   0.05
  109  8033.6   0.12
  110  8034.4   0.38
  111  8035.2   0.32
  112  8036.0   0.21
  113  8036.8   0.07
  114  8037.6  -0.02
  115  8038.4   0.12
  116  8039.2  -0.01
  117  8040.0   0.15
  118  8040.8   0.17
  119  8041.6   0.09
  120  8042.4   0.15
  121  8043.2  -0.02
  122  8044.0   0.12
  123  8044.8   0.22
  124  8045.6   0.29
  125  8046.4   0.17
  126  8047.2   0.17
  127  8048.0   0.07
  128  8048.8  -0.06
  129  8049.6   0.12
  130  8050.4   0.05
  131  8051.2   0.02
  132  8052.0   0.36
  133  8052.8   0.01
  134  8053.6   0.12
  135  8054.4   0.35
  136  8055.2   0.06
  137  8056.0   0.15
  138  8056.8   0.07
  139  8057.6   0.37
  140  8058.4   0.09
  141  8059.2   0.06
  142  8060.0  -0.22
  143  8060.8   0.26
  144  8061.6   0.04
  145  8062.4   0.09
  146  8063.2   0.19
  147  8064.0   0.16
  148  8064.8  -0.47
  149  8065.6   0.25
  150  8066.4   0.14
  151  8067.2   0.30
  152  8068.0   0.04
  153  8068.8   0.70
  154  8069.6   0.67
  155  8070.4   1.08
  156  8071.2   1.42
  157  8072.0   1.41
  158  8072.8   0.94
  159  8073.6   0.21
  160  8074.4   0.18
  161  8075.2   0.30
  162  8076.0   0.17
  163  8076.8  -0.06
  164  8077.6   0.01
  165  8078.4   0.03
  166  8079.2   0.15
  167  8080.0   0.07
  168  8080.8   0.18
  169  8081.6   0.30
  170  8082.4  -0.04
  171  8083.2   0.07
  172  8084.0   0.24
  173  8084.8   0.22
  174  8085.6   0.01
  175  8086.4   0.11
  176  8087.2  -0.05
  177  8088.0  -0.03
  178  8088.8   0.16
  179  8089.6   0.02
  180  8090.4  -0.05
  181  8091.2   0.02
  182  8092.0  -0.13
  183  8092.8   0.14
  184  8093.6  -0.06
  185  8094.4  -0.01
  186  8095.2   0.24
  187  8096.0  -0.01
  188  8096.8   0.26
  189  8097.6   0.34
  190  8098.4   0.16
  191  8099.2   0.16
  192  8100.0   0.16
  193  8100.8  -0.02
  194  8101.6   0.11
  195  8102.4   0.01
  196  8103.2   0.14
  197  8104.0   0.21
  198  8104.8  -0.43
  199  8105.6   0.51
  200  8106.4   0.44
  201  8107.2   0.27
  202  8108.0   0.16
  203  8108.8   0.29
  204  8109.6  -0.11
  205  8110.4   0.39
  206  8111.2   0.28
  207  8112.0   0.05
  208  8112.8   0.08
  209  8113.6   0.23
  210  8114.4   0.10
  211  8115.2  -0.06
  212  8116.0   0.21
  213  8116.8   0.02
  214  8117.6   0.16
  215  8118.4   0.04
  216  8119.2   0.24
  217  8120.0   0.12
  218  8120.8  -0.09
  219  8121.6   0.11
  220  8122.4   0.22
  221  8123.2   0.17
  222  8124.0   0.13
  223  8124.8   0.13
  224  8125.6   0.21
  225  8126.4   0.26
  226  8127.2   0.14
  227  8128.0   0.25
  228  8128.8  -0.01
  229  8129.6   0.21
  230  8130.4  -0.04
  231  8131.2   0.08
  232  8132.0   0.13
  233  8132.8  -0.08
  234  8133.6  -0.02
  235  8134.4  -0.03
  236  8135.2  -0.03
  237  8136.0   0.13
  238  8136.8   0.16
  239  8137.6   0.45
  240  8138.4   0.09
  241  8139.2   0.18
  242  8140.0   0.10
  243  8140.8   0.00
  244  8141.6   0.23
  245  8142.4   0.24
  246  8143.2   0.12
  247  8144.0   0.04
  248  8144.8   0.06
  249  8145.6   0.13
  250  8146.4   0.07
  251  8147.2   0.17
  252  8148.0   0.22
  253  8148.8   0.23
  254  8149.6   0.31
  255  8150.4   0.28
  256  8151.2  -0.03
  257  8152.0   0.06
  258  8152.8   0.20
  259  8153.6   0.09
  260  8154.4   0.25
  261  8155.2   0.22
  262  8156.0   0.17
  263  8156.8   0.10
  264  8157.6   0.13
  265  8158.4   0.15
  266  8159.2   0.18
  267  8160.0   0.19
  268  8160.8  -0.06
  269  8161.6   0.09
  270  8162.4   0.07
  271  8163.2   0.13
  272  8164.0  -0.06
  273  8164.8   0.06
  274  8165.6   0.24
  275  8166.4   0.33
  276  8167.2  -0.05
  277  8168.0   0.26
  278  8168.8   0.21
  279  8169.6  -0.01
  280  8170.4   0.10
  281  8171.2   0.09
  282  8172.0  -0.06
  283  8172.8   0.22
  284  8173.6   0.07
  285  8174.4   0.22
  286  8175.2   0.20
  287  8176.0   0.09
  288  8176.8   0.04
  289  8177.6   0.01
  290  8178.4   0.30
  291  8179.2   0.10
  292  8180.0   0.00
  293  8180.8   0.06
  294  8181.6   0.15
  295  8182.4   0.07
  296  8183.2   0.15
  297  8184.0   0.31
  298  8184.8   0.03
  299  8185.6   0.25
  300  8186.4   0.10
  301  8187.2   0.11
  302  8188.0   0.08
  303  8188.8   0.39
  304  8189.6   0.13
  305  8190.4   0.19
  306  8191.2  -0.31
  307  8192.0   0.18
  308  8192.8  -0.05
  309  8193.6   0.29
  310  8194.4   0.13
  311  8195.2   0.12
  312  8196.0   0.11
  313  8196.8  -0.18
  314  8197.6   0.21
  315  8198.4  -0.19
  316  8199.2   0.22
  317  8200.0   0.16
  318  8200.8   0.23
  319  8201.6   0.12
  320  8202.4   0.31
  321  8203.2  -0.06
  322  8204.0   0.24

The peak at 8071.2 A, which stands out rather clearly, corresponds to H-gamma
